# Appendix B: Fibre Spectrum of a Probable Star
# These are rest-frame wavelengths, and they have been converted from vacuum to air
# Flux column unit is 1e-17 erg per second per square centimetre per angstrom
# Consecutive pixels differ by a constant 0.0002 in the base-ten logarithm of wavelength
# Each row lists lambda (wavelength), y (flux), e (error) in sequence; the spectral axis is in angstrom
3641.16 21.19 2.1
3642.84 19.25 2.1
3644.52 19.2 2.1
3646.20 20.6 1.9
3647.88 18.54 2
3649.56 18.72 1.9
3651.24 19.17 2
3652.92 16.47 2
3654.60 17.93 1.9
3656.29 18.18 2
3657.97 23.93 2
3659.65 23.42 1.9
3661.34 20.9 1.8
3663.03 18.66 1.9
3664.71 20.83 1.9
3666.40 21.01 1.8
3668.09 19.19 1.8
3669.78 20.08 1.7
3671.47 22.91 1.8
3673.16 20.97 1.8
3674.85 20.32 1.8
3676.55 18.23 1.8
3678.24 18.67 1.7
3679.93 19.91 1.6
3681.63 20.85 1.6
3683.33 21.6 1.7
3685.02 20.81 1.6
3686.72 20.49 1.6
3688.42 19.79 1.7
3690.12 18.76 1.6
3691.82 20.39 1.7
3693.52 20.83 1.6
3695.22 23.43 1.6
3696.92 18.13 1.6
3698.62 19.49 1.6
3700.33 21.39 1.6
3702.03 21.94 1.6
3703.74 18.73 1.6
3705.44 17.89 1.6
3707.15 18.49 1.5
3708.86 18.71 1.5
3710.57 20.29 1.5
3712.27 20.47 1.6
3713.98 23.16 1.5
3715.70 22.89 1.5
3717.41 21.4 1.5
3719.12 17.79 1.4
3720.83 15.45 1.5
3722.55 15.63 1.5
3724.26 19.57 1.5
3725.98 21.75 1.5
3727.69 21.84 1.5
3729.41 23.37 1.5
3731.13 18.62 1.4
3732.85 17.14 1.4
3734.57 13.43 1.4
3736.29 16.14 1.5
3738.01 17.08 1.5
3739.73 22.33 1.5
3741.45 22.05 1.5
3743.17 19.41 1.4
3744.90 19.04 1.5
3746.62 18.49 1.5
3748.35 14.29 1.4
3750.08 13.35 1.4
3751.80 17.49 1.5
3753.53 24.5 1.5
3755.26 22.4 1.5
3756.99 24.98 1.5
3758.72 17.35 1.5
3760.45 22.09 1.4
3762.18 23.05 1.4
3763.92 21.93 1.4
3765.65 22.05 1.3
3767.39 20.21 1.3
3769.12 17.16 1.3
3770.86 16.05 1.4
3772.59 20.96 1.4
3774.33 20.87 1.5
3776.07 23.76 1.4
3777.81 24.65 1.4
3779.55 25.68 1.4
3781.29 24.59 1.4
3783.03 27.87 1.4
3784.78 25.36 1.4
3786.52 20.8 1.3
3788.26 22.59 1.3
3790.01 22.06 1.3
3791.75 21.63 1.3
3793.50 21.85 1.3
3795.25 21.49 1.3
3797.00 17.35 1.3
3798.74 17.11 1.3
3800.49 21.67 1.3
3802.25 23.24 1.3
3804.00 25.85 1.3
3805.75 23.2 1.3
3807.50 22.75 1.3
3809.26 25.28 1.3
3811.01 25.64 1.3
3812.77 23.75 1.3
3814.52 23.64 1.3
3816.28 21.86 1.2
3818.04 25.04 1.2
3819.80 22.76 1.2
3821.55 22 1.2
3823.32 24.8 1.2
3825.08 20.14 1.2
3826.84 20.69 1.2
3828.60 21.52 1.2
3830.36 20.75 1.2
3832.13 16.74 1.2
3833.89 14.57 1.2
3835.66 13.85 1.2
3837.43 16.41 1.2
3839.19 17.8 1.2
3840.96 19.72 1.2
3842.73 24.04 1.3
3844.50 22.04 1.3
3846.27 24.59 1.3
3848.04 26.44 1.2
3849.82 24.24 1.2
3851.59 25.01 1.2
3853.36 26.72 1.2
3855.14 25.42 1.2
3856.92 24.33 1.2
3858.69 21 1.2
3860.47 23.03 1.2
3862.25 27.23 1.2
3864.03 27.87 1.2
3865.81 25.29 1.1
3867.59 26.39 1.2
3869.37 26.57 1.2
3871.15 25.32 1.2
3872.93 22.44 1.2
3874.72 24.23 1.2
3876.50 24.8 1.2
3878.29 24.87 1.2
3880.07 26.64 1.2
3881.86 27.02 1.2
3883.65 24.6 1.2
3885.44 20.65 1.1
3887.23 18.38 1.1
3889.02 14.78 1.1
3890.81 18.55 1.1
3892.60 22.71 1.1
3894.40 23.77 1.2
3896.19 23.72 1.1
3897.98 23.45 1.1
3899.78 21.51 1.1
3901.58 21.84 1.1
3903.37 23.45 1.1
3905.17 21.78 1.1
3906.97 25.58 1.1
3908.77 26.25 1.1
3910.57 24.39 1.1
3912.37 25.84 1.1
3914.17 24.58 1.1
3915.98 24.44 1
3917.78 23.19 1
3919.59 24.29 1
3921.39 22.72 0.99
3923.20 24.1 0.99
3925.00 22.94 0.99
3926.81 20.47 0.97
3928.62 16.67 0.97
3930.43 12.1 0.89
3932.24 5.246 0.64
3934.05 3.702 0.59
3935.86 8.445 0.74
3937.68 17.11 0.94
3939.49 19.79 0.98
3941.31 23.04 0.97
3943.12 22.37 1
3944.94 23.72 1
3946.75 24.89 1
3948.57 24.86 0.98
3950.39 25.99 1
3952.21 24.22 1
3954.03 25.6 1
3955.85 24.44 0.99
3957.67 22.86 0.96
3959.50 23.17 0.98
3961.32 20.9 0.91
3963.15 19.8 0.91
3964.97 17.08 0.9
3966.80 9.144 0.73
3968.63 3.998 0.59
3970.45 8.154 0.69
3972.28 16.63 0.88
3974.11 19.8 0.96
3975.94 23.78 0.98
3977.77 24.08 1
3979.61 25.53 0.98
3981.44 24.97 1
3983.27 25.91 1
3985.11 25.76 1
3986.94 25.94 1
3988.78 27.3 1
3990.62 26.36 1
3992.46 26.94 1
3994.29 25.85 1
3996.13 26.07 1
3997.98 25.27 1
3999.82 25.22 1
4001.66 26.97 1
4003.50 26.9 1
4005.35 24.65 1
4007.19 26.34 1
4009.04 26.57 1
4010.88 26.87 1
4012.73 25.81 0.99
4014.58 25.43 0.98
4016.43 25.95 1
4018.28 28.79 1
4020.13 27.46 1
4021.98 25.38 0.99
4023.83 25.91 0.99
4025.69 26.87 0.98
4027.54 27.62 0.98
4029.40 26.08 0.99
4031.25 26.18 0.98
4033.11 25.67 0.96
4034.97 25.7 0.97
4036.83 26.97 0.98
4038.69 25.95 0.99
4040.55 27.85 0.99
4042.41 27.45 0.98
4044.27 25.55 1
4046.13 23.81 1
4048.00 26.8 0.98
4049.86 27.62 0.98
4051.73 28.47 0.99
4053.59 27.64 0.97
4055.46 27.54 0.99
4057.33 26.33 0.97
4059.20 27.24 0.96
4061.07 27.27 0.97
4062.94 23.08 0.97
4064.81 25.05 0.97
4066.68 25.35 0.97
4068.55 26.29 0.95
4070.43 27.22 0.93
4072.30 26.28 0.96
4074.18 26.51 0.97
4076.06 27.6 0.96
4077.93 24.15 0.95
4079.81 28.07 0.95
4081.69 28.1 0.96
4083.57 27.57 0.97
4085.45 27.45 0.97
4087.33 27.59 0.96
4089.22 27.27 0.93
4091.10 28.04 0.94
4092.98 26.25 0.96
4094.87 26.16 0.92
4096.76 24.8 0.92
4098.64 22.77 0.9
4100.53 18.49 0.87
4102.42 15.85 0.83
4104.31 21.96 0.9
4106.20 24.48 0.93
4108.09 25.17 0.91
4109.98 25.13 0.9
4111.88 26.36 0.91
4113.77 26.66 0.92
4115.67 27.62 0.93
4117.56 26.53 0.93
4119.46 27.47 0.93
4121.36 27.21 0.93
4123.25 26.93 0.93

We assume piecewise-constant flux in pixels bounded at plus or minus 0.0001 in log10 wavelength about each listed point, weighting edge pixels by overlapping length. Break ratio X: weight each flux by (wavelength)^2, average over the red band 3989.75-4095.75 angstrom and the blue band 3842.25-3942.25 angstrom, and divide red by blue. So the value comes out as 1.29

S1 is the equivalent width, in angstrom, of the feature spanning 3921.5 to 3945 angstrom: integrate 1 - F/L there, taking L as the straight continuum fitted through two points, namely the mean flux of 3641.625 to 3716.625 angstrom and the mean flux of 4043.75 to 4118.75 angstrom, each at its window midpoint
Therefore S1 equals 6.8 angstrom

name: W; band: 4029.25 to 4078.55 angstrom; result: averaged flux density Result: 26.4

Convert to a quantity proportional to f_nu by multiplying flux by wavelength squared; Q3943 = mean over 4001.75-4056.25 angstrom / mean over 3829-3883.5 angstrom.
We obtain 1.2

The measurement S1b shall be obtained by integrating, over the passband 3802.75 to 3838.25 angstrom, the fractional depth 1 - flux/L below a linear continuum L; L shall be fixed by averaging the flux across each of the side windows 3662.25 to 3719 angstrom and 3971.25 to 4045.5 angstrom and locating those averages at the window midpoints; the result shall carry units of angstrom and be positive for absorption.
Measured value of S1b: 1.4 angstrom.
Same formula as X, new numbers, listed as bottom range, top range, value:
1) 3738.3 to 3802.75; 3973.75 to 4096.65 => 1.43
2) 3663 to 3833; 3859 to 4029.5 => 1.21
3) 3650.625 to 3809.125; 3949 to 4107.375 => 1.41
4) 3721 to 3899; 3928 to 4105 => 1.22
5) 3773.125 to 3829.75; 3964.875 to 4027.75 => 1.15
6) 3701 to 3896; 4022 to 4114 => 1.37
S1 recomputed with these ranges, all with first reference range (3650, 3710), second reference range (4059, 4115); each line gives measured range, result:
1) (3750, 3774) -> 0.7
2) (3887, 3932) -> 2.4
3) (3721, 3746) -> 2.1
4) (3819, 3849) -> 2.1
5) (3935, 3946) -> 2.0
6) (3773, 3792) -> -2.0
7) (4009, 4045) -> -2.7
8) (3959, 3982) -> 5.7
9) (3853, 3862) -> -0.7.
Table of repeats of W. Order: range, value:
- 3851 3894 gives 23.9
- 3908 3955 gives 20.8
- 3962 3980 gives 16.6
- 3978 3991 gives 25.8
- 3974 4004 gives 25.6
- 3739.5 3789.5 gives 21.2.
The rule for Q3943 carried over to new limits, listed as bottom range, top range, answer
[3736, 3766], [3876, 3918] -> 1.26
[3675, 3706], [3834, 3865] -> 1.23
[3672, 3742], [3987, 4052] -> 1.57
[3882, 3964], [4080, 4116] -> 1.29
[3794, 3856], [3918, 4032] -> 1.10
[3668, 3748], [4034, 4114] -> 1.58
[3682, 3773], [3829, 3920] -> 1.26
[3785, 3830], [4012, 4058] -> 1.33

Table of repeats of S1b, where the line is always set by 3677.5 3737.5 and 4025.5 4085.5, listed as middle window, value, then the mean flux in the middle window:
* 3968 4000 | 3.1 angstrom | 22.8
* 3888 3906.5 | 1.4 angstrom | 21.6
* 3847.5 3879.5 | -3.2 angstrom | 25.1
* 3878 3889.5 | 0.3 angstrom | 22.6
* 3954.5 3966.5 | 1.8 angstrom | 20.9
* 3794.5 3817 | -0.9 angstrom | 22.5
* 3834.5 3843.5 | 1.7 angstrom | 18.2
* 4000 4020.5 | -0.6 angstrom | 26.5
